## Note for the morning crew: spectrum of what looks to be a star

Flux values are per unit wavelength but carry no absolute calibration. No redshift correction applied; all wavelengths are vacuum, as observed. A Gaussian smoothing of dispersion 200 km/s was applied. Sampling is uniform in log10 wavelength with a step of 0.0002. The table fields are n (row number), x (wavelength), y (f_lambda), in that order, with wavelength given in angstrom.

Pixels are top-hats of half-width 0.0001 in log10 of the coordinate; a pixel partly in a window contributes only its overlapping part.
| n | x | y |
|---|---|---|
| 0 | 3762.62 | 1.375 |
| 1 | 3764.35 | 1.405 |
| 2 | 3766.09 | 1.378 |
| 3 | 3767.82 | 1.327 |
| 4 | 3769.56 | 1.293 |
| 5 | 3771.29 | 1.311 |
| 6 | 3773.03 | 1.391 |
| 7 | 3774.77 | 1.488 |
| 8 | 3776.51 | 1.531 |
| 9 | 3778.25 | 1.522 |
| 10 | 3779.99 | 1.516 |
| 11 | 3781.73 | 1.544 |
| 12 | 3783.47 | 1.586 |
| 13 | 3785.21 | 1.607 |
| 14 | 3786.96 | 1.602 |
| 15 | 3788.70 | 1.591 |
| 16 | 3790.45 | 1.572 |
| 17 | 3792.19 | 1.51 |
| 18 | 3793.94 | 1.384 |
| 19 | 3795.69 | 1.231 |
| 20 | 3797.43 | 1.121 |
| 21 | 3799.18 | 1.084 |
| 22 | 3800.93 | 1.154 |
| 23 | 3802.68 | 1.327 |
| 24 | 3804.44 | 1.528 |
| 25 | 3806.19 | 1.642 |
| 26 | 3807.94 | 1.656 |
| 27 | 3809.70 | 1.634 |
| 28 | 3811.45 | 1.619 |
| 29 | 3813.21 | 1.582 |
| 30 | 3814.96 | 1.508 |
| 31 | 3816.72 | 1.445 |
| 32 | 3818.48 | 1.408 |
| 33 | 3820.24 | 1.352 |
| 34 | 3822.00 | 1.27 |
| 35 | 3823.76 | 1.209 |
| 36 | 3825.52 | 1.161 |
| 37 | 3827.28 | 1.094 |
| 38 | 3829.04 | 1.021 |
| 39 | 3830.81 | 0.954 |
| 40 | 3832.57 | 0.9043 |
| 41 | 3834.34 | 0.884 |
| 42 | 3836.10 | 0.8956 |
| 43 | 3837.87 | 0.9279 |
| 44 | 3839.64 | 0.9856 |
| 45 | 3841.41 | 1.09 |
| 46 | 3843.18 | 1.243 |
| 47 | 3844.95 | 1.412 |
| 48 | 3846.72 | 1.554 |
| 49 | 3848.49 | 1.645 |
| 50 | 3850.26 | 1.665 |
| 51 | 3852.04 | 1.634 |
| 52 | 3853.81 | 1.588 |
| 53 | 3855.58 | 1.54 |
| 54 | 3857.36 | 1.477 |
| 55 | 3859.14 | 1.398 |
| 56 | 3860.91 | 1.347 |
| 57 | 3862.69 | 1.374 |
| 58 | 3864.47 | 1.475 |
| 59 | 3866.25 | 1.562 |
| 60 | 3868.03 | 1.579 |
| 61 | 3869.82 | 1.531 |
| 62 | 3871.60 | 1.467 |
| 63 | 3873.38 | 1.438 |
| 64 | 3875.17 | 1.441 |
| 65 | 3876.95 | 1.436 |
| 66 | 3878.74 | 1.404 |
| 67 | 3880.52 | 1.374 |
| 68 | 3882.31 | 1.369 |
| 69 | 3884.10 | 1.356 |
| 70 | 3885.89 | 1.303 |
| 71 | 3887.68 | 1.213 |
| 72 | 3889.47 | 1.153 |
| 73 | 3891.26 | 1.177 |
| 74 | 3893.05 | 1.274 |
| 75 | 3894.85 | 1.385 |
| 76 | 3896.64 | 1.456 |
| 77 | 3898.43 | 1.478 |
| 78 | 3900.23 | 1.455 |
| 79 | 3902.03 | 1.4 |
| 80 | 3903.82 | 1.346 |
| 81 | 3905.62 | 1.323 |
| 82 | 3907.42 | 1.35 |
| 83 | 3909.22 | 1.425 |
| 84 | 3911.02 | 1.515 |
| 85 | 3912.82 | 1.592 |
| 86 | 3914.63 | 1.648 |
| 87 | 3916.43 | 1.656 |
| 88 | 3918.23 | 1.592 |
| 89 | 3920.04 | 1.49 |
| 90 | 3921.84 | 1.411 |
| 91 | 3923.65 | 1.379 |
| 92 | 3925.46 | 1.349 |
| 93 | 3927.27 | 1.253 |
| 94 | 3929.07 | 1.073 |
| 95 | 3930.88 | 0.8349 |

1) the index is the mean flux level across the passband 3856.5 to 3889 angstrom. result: 1.42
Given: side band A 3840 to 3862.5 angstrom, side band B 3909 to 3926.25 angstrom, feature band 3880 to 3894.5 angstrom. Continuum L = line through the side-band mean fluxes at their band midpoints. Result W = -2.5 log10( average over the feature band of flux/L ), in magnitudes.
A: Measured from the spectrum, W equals 0.16 mag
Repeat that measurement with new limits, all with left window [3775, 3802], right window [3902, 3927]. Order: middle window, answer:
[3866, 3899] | 0.053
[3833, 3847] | 0.299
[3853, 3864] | -0.003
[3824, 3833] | 0.350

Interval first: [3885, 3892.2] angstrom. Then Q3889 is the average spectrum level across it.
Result 1.21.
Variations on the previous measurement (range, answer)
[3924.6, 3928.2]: 1.3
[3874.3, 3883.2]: 1.41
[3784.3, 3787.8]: 1.6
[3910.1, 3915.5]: 1.58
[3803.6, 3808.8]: 1.61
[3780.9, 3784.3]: 1.57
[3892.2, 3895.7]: 1.33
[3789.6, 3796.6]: 1.42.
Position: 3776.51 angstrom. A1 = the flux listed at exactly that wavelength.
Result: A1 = 1.531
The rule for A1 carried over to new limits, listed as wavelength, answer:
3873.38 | 1.438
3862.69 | 1.374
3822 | 1.27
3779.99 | 1.516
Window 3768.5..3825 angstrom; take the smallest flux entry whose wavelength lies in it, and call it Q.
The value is 1.084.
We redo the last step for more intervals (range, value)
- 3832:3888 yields 0.884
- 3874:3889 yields 1.213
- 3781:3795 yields 1.384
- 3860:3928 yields 1.153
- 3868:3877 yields 1.436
